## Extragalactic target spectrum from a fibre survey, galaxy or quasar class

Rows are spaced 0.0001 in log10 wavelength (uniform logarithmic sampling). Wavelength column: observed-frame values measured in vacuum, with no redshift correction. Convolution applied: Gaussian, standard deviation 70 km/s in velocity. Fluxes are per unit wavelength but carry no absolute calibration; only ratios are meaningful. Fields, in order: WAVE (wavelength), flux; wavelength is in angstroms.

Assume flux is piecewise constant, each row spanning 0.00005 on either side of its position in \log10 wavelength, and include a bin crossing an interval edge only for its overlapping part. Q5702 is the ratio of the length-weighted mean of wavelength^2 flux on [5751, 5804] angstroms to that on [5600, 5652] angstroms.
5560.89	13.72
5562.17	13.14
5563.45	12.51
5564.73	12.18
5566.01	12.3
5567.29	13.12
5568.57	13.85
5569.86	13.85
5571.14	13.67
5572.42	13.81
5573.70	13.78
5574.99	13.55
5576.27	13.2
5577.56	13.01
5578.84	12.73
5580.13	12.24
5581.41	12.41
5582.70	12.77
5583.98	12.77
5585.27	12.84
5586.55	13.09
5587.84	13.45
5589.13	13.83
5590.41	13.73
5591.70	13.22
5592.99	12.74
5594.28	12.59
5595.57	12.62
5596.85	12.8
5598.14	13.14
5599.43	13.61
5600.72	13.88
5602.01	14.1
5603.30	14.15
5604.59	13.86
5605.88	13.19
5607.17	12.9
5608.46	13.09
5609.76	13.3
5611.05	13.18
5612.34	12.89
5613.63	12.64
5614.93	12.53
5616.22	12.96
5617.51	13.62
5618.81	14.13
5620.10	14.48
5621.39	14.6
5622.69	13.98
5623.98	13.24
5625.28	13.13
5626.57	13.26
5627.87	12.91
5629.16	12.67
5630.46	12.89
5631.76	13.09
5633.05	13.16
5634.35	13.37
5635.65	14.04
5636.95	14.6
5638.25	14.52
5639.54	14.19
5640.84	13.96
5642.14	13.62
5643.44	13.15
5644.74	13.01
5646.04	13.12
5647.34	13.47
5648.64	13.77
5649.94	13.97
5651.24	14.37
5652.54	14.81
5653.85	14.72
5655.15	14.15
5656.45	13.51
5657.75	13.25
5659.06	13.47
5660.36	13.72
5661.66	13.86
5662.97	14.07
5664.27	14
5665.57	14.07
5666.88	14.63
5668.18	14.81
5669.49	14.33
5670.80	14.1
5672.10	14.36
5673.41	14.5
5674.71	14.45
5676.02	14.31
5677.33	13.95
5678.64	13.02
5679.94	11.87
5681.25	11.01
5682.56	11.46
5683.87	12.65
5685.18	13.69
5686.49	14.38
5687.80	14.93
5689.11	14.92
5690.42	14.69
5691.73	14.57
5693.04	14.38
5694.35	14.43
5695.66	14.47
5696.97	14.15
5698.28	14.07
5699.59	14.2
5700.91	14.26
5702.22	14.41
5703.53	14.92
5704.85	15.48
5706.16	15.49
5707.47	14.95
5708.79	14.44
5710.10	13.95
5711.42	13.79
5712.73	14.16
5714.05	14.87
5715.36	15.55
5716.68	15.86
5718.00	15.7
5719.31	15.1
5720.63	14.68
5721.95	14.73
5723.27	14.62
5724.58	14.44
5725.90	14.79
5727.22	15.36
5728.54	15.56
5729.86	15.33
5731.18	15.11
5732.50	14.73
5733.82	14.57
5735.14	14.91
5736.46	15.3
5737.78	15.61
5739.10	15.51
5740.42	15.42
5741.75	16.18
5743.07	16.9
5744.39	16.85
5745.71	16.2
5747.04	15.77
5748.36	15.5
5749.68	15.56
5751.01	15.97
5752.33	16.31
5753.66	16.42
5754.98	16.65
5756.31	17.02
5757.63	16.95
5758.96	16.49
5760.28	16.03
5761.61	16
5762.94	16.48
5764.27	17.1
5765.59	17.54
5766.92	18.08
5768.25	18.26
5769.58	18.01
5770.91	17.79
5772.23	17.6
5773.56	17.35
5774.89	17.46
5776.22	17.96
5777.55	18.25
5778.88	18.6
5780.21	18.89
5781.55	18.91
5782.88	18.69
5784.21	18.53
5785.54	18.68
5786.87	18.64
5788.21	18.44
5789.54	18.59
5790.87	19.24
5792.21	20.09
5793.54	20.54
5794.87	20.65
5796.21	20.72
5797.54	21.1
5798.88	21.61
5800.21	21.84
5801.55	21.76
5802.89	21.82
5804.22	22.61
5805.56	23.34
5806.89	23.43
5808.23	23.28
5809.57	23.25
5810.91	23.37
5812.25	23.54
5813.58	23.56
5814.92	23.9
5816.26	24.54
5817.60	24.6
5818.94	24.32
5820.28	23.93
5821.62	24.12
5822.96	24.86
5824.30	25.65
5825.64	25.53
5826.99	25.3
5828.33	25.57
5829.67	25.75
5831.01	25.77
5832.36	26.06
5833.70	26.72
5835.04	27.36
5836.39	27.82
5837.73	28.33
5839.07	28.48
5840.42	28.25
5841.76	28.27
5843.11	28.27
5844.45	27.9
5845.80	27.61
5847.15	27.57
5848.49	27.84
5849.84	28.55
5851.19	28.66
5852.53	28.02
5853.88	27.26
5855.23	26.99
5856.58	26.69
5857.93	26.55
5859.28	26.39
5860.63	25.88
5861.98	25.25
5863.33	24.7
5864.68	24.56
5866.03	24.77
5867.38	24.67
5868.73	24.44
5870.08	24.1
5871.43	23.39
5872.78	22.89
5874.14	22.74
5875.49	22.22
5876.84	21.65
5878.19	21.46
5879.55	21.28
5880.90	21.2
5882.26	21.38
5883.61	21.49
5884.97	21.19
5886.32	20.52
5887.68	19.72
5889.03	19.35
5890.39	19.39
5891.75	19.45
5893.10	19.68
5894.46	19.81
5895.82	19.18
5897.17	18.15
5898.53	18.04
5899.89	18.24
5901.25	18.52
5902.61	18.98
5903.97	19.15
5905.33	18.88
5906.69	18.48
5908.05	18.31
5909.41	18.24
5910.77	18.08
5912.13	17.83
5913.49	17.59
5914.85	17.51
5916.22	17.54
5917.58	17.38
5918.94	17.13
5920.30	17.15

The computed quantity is 1.4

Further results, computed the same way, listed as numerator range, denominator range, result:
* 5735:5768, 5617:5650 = 1.25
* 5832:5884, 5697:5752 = 1.77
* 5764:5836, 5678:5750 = 1.51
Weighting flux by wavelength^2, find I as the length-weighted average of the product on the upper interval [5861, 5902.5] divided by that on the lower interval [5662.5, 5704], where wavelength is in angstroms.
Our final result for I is 1.64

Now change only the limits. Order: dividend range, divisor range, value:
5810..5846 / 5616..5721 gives 1.95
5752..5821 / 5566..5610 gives 1.61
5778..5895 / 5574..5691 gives 1.87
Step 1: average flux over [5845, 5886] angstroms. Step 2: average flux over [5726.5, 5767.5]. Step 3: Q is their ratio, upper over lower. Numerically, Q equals 1.5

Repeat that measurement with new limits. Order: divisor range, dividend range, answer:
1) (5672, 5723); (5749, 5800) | 1.27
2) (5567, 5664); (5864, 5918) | 1.51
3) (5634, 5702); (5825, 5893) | 1.79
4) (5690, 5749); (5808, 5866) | 1.74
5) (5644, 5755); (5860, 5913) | 1.44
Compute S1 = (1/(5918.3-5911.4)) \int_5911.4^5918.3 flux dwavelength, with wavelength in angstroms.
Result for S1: 17.6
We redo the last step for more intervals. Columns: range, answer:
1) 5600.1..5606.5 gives 13.8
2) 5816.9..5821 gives 24.3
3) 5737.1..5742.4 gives 15.7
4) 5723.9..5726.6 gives 14.7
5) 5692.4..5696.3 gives 14.4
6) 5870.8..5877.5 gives 22.6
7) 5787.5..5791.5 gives 18.7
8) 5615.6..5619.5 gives 13.6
